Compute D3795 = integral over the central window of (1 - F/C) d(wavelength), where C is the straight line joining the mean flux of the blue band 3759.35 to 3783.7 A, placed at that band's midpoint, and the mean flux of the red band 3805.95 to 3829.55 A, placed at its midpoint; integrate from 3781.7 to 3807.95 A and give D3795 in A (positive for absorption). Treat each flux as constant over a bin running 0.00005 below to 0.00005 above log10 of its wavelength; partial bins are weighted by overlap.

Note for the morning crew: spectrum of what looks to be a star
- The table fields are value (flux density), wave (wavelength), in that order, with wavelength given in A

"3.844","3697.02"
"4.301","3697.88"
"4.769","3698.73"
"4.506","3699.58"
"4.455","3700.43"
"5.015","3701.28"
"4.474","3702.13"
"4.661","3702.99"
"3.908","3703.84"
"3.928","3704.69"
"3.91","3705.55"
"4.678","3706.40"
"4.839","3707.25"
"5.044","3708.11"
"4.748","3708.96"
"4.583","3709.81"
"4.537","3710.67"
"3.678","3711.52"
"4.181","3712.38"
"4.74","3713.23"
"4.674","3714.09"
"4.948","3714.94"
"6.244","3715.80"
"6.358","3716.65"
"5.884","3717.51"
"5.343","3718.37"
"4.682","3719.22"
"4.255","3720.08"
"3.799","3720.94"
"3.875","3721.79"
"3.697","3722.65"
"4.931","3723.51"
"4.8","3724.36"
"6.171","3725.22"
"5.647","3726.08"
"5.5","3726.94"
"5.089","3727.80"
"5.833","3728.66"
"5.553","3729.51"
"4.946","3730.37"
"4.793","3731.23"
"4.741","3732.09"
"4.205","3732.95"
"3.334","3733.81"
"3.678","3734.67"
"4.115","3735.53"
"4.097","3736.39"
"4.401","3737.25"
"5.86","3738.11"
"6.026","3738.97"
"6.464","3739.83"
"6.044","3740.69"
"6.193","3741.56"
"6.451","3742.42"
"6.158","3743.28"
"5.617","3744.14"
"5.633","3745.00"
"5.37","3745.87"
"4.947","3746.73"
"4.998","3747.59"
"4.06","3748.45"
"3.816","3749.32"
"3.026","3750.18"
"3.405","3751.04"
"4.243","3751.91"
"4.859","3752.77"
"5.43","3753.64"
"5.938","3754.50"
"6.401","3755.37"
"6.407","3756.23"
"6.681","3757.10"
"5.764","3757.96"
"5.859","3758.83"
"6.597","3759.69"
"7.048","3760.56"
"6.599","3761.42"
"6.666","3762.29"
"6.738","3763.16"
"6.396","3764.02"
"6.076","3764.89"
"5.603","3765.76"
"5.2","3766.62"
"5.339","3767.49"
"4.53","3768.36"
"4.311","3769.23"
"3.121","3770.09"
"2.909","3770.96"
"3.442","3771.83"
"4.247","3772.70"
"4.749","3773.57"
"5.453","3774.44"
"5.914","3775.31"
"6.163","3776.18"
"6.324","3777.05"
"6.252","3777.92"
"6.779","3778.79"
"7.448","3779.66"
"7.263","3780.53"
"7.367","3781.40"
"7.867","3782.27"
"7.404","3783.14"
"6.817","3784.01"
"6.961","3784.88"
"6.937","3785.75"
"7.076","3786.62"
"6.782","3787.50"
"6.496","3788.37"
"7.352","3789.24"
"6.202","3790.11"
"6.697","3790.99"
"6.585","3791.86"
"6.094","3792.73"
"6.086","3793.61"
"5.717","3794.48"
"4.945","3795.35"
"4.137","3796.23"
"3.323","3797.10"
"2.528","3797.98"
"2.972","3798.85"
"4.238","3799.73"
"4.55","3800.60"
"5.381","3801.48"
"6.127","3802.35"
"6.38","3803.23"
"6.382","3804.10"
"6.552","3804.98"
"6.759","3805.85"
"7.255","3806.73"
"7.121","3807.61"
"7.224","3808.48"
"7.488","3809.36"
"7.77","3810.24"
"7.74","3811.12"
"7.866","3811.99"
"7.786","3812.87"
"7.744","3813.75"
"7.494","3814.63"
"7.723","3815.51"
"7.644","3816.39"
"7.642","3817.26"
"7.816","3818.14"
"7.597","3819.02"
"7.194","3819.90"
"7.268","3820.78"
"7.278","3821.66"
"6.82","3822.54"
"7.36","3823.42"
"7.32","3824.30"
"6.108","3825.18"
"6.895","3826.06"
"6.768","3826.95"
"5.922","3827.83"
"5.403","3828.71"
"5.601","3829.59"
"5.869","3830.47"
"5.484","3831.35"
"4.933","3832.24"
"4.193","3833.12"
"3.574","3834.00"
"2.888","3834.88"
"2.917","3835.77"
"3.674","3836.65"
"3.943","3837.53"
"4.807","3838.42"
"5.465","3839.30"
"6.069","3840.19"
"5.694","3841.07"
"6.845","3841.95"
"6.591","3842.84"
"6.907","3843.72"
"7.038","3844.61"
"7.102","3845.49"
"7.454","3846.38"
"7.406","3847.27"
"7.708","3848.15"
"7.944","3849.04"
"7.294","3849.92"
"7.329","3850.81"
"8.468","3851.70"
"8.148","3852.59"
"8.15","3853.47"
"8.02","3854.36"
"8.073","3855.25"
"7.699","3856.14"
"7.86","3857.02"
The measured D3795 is 2.1 A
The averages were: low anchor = 5.85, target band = 5.99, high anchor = 7.2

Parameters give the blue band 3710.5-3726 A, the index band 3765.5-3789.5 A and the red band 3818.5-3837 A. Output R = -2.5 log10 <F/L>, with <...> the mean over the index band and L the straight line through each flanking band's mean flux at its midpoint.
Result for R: -0.109 mag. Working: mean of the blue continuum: 4.85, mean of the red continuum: 5.78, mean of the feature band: 5.93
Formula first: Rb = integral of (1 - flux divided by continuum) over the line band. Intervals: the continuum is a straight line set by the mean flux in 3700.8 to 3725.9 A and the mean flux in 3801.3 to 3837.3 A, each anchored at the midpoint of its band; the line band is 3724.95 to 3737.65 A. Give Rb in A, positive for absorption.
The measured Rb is 0.5 A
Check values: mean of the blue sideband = 4.72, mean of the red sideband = 6.45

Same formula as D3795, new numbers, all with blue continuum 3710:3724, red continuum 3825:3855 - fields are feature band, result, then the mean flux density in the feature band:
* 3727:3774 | -0.65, 5.19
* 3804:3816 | -3.25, 7.37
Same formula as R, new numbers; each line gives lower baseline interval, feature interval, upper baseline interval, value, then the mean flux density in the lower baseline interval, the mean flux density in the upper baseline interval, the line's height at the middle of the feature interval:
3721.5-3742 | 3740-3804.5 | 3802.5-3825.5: 0.08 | 5.01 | 7.27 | 6.12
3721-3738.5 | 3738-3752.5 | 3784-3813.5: -0.03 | 4.74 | 6.19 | 5.07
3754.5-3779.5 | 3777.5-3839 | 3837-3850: -0.02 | 5.65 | 6.51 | 6.12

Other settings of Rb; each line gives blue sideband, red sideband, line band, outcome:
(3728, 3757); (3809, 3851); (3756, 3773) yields -0.2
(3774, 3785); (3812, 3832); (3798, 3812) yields 1.4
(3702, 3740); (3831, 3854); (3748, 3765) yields -1.4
